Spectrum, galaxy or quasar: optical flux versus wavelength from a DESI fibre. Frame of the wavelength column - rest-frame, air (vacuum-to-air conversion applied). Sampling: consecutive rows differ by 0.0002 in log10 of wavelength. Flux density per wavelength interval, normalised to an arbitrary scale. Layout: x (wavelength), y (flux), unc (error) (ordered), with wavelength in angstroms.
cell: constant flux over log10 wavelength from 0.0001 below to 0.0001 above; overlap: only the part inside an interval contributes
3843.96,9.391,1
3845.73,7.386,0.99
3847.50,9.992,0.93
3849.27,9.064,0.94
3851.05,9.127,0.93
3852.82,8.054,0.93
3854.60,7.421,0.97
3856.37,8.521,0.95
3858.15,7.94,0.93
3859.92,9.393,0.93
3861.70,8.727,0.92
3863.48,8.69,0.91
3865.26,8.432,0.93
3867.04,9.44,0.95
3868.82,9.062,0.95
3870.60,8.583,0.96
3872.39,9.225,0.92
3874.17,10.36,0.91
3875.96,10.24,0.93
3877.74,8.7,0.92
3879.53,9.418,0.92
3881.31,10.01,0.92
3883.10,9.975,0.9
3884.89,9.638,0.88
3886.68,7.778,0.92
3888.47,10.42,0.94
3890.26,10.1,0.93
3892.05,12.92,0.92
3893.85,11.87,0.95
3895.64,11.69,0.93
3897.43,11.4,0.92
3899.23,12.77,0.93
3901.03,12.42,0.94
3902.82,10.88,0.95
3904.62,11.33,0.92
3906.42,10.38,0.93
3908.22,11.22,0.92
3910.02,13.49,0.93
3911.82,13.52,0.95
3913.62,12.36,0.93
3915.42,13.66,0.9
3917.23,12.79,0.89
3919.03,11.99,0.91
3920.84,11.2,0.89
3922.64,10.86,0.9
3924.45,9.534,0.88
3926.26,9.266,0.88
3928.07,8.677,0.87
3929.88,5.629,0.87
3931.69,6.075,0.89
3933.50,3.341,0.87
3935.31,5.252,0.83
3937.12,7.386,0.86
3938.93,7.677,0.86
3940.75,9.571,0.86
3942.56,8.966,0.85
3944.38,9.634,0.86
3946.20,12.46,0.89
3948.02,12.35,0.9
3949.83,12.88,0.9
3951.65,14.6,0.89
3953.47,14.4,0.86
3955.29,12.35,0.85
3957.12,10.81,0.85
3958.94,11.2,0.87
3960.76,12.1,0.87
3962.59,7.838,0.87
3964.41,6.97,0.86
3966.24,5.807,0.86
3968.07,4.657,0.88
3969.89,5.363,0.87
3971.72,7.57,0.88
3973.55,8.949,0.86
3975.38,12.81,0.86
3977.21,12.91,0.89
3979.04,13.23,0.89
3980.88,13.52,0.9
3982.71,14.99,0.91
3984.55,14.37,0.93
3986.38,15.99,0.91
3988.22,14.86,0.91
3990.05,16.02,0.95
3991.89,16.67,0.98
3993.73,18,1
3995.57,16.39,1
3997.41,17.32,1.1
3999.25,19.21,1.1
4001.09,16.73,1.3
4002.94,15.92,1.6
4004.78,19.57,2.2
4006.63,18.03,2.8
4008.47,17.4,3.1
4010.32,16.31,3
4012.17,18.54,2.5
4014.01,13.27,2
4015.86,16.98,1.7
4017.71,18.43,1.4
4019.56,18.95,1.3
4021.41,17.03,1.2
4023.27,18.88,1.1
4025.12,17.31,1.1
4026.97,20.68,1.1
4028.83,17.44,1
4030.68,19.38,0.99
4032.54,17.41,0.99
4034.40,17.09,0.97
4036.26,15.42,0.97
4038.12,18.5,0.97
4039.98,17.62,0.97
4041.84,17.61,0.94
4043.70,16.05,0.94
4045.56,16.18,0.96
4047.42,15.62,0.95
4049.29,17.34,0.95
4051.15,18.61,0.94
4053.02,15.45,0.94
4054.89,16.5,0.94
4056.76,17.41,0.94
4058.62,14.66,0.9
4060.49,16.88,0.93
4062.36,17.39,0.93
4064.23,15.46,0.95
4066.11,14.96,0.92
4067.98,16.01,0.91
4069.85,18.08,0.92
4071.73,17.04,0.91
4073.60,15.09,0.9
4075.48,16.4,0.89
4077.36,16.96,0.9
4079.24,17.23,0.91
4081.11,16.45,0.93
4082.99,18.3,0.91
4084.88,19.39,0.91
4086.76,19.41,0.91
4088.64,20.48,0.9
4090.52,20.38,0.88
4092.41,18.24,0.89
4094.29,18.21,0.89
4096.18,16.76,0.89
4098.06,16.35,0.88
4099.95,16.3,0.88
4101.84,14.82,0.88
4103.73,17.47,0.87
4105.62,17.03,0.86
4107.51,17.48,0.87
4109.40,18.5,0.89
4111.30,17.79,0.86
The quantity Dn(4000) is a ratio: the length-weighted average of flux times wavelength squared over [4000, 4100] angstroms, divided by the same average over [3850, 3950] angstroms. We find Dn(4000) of 1.89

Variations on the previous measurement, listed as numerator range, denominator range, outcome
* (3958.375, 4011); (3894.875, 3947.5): 1.37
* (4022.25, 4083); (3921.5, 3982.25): 1.86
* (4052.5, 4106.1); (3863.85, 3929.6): 1.76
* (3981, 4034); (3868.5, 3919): 1.66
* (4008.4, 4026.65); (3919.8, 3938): 2.35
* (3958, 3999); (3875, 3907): 1.21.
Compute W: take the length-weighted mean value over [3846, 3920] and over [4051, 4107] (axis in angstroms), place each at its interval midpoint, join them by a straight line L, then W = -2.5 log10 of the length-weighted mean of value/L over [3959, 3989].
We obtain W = 0.25 mag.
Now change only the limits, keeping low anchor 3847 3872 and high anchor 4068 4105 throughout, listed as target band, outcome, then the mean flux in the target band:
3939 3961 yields 0.06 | 11.6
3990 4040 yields -0.19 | 17.5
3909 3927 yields -0.09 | 11.9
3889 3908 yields -0.13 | 11.5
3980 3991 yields -0.10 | 15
